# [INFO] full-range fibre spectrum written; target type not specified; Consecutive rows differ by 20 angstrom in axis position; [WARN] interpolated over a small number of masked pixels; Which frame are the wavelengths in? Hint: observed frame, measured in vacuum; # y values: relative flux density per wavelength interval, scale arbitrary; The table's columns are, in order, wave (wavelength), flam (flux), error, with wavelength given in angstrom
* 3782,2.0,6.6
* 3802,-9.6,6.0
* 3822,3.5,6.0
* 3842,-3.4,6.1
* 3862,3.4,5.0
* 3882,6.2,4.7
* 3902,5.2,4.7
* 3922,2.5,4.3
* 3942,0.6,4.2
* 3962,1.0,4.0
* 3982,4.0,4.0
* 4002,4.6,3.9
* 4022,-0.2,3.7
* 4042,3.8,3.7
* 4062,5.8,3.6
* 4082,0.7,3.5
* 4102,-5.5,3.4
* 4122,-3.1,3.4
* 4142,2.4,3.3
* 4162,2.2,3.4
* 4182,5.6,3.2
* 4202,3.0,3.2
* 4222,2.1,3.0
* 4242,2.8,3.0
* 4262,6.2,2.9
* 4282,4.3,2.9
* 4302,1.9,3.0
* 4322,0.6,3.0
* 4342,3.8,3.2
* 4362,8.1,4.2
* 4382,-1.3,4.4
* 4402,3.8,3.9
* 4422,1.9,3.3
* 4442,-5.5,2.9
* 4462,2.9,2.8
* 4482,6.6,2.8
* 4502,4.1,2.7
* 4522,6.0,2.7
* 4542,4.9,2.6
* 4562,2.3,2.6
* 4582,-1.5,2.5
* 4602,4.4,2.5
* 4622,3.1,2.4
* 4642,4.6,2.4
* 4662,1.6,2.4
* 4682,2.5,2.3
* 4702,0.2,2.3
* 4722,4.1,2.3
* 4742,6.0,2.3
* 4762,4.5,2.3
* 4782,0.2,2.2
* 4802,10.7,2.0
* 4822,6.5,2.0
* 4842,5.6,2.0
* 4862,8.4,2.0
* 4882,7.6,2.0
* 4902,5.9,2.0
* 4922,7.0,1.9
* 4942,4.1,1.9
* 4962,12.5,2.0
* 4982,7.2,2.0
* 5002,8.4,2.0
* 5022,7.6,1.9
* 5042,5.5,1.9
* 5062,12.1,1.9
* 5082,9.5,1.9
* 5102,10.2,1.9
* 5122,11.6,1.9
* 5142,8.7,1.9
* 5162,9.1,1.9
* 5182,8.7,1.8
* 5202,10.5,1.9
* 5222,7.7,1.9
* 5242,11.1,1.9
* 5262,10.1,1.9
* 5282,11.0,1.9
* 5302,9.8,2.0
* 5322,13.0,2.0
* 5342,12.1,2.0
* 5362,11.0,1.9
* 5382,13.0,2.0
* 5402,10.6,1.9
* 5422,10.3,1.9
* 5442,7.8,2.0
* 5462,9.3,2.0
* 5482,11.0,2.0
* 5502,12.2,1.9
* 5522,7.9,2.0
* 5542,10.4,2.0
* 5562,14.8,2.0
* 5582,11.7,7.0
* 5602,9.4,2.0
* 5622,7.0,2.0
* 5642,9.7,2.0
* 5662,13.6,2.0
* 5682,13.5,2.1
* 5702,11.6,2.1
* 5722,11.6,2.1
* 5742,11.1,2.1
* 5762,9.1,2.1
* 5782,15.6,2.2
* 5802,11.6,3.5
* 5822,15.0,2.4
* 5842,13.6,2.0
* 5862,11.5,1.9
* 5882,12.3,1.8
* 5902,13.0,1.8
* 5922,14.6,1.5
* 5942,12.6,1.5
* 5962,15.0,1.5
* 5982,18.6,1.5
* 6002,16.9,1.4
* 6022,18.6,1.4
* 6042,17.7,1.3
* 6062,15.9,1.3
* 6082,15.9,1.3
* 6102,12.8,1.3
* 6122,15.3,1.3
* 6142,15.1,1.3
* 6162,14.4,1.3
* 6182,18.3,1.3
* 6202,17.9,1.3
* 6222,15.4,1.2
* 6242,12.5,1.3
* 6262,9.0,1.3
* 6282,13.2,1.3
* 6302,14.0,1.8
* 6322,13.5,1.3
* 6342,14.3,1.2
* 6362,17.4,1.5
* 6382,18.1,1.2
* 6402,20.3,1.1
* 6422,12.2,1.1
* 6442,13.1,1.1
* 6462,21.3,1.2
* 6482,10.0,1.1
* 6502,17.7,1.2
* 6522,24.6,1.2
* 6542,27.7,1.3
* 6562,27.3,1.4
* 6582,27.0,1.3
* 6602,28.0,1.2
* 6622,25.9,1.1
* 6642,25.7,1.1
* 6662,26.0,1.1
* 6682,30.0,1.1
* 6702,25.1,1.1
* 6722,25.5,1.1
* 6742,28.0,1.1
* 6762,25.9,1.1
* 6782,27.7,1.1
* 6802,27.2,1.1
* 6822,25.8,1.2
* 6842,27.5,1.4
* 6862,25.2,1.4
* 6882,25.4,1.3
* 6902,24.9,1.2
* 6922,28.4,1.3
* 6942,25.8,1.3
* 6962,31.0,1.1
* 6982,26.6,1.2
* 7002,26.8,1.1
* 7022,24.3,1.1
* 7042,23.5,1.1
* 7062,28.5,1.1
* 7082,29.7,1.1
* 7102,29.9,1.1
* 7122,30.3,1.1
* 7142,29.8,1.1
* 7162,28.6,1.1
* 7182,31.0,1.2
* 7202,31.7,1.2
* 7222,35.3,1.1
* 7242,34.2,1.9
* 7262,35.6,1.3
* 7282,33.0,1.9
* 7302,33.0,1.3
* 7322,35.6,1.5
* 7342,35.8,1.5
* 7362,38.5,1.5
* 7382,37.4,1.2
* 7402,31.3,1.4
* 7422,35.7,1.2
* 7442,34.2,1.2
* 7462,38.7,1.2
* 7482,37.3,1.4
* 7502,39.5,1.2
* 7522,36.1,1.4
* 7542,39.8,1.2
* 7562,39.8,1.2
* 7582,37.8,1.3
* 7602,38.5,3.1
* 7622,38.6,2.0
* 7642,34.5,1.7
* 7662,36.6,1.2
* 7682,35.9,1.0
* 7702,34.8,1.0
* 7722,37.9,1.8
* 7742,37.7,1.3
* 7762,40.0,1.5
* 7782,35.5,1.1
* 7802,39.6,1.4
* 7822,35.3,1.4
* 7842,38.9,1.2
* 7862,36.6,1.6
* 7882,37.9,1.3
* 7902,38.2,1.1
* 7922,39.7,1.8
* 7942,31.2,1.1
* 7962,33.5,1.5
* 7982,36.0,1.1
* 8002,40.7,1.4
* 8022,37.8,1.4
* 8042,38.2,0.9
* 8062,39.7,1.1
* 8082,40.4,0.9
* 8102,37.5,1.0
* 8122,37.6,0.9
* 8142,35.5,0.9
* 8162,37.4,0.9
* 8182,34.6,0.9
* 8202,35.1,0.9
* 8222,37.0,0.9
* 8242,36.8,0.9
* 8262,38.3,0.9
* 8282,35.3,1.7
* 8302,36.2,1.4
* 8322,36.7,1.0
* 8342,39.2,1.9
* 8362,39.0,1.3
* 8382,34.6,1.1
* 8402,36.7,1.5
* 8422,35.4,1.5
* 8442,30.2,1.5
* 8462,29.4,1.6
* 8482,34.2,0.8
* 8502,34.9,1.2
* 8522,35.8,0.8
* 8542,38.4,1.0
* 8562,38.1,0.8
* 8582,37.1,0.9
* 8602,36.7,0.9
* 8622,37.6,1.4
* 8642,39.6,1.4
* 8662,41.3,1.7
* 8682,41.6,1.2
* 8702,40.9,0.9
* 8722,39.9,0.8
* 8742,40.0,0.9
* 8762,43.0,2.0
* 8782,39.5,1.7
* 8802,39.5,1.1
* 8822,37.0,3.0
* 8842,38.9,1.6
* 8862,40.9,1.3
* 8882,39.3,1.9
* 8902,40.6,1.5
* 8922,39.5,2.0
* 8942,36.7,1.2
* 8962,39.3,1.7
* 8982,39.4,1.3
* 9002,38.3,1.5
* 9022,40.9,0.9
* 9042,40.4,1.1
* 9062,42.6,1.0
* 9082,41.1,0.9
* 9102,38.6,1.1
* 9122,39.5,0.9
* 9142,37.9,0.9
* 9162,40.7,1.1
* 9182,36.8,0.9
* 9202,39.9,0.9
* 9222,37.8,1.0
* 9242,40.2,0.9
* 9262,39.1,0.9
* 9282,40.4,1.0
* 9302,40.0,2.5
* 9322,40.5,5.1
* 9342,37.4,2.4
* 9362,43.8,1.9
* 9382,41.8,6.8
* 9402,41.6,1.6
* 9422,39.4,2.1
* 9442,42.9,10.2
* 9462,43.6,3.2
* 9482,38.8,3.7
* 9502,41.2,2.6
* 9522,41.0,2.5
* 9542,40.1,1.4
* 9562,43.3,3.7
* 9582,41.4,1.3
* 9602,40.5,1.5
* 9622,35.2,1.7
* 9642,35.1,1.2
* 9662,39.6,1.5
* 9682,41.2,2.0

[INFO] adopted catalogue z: 0.634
